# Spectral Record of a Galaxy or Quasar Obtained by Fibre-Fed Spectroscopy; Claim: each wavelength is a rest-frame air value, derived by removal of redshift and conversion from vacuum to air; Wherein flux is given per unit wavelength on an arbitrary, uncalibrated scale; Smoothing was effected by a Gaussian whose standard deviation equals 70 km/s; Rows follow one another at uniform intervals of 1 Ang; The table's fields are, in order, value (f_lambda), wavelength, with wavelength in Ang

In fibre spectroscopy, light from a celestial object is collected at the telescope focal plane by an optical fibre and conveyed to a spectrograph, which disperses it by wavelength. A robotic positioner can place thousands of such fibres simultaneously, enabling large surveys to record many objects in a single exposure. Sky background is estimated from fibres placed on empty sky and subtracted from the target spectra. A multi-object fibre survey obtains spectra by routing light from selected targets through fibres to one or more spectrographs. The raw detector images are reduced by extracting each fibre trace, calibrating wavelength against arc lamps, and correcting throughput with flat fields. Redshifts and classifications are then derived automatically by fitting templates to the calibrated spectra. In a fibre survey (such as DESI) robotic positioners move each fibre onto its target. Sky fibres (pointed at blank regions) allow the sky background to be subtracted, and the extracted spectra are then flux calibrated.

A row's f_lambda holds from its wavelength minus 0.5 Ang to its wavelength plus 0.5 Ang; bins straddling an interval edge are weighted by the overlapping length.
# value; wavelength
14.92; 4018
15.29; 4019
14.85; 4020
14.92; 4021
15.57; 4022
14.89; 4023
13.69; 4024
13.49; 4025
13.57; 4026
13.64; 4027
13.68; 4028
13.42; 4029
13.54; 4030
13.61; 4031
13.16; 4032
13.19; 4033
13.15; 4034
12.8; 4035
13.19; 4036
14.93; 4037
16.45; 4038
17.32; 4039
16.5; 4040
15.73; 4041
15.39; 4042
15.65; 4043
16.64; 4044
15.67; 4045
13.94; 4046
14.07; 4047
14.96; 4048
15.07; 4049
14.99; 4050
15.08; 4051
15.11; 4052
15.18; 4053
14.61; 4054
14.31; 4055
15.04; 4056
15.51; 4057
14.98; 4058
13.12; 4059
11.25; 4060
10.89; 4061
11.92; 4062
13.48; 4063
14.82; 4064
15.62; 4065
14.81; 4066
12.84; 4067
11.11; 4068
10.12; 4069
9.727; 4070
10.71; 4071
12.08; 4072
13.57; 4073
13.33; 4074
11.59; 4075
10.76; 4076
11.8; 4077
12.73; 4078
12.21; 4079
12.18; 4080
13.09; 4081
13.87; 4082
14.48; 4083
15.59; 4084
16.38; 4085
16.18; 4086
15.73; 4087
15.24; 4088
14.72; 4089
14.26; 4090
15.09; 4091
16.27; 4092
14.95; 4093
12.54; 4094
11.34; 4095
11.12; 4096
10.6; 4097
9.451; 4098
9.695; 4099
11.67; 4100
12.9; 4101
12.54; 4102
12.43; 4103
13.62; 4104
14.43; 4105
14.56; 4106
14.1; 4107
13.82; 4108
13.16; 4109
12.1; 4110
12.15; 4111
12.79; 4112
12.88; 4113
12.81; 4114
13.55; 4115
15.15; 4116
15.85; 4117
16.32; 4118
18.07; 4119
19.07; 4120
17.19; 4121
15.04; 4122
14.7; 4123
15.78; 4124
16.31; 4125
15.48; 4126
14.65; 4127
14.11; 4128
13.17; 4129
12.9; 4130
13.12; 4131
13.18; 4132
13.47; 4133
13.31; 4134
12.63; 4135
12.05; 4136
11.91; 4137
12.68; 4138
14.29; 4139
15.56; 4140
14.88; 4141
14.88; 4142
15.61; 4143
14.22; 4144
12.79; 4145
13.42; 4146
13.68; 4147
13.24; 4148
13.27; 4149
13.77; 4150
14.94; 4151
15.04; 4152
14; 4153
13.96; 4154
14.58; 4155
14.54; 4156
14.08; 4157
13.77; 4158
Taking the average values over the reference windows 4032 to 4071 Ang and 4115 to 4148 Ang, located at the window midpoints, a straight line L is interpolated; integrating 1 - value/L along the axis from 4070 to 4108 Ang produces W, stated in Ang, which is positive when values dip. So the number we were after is 3.1 Ang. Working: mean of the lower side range 14.1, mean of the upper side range 14.5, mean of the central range 13.1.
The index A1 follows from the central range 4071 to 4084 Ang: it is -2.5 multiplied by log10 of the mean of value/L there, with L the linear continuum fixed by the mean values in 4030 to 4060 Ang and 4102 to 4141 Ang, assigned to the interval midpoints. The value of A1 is 0.14 mag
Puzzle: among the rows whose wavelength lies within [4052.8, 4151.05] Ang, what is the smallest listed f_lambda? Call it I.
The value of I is 9.451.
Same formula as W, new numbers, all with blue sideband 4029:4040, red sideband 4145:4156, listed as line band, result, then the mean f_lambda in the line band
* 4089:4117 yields 2.0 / 13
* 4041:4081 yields 1.8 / 13.5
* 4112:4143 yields -1.1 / 14.5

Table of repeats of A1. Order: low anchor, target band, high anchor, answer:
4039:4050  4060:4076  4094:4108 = 0.15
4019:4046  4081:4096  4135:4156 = -0.03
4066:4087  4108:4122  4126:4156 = -0.10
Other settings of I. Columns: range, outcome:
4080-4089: 12.18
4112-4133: 12.79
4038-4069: 10.12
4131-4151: 11.91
